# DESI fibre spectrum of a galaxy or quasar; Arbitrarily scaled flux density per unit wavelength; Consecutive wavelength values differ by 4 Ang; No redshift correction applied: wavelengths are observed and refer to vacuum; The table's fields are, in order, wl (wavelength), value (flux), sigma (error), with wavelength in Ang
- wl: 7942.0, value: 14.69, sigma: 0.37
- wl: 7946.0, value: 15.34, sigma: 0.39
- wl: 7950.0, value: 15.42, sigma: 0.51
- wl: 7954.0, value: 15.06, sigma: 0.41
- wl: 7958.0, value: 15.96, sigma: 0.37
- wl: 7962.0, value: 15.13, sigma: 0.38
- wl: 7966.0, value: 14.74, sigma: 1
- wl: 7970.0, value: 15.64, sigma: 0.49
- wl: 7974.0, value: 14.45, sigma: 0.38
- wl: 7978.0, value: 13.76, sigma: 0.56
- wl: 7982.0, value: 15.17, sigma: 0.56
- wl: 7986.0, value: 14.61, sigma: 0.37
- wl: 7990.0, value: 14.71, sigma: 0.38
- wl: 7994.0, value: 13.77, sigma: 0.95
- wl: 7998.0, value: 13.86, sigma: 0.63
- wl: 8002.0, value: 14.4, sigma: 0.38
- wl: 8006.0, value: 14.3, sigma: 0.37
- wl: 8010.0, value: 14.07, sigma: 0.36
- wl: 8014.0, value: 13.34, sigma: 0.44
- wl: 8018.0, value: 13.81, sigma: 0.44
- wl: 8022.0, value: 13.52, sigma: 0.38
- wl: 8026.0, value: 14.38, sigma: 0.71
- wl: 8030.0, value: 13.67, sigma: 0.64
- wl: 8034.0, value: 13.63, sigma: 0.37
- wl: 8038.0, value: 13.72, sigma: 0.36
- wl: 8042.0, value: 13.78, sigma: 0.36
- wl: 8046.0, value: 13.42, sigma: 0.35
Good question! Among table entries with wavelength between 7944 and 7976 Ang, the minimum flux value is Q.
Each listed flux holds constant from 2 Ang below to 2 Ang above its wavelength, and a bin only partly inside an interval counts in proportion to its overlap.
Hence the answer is 14.45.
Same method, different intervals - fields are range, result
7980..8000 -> 13.77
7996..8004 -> 13.86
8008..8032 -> 13.34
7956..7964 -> 15.13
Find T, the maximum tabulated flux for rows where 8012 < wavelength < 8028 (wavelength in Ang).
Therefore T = 14.38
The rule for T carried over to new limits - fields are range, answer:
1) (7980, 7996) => 15.17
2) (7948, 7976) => 15.96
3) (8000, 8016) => 14.4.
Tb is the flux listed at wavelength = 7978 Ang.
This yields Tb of 13.76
